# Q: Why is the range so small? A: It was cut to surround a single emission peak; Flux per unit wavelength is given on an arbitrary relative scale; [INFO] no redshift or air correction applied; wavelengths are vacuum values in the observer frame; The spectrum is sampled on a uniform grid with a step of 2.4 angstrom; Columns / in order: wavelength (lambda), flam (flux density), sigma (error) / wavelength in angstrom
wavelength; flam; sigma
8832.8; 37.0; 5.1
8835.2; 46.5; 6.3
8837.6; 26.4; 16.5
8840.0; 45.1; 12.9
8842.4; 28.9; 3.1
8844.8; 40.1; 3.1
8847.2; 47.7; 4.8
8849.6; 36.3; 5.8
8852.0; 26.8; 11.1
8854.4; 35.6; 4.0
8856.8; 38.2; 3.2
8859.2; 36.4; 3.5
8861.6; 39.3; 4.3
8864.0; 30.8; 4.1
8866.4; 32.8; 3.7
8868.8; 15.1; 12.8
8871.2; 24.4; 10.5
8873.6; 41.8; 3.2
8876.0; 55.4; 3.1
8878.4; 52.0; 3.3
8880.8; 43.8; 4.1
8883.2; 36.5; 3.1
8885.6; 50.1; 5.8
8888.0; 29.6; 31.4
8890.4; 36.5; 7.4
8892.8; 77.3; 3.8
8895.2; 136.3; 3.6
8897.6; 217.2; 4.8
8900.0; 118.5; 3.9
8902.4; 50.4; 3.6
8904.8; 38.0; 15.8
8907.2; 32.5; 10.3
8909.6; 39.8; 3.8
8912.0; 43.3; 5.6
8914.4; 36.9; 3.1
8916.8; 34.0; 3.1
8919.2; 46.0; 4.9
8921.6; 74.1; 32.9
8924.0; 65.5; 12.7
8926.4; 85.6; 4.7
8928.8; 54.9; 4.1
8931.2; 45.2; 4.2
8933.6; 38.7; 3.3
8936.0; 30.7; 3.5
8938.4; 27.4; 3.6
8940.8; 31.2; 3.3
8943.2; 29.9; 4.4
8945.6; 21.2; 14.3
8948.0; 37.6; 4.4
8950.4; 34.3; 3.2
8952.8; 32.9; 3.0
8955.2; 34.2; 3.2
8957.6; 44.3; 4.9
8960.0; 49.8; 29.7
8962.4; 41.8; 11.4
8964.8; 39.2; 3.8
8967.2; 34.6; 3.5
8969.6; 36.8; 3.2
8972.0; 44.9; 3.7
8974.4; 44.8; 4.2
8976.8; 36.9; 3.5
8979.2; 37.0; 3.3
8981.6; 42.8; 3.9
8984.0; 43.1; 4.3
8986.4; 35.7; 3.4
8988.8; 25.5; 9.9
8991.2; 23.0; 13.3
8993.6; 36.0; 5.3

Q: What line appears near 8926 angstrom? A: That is [N II] 6583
